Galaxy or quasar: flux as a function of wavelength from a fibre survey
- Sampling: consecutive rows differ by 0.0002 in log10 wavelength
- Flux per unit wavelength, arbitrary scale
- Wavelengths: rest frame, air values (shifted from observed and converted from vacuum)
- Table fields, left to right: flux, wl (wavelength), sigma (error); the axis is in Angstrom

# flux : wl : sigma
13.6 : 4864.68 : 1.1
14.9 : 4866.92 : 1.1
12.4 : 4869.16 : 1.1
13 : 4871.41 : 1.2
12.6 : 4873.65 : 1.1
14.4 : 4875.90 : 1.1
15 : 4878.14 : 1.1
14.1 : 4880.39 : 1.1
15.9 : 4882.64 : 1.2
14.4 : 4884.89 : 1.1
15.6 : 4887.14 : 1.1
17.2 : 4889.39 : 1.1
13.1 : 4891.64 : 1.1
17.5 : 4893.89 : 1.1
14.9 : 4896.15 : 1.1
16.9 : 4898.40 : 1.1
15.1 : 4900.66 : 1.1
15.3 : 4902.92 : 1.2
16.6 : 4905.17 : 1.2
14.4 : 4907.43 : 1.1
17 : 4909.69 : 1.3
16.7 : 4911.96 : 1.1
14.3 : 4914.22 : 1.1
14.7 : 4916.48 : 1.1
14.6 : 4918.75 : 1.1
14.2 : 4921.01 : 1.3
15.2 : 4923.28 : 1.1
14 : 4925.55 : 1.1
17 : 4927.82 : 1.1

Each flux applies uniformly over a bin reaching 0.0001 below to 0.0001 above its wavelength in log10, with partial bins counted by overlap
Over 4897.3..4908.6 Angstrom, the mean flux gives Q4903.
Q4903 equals 15.7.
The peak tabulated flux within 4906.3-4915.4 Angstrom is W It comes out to 17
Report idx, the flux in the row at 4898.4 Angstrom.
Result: 16.9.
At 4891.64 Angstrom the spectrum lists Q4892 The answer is 13.1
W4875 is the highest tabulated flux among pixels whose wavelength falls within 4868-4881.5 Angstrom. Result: 15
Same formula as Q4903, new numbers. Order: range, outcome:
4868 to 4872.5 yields 12.7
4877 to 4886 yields 14.8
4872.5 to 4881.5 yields 14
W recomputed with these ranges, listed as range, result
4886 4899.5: 17.5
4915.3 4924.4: 15.2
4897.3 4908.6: 16.9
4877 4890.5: 17.2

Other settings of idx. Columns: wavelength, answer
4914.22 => 14.3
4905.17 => 16.6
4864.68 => 13.6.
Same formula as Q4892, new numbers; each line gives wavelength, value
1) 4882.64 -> 15.9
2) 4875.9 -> 14.4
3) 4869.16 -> 12.4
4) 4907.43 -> 14.4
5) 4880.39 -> 14.1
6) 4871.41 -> 13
